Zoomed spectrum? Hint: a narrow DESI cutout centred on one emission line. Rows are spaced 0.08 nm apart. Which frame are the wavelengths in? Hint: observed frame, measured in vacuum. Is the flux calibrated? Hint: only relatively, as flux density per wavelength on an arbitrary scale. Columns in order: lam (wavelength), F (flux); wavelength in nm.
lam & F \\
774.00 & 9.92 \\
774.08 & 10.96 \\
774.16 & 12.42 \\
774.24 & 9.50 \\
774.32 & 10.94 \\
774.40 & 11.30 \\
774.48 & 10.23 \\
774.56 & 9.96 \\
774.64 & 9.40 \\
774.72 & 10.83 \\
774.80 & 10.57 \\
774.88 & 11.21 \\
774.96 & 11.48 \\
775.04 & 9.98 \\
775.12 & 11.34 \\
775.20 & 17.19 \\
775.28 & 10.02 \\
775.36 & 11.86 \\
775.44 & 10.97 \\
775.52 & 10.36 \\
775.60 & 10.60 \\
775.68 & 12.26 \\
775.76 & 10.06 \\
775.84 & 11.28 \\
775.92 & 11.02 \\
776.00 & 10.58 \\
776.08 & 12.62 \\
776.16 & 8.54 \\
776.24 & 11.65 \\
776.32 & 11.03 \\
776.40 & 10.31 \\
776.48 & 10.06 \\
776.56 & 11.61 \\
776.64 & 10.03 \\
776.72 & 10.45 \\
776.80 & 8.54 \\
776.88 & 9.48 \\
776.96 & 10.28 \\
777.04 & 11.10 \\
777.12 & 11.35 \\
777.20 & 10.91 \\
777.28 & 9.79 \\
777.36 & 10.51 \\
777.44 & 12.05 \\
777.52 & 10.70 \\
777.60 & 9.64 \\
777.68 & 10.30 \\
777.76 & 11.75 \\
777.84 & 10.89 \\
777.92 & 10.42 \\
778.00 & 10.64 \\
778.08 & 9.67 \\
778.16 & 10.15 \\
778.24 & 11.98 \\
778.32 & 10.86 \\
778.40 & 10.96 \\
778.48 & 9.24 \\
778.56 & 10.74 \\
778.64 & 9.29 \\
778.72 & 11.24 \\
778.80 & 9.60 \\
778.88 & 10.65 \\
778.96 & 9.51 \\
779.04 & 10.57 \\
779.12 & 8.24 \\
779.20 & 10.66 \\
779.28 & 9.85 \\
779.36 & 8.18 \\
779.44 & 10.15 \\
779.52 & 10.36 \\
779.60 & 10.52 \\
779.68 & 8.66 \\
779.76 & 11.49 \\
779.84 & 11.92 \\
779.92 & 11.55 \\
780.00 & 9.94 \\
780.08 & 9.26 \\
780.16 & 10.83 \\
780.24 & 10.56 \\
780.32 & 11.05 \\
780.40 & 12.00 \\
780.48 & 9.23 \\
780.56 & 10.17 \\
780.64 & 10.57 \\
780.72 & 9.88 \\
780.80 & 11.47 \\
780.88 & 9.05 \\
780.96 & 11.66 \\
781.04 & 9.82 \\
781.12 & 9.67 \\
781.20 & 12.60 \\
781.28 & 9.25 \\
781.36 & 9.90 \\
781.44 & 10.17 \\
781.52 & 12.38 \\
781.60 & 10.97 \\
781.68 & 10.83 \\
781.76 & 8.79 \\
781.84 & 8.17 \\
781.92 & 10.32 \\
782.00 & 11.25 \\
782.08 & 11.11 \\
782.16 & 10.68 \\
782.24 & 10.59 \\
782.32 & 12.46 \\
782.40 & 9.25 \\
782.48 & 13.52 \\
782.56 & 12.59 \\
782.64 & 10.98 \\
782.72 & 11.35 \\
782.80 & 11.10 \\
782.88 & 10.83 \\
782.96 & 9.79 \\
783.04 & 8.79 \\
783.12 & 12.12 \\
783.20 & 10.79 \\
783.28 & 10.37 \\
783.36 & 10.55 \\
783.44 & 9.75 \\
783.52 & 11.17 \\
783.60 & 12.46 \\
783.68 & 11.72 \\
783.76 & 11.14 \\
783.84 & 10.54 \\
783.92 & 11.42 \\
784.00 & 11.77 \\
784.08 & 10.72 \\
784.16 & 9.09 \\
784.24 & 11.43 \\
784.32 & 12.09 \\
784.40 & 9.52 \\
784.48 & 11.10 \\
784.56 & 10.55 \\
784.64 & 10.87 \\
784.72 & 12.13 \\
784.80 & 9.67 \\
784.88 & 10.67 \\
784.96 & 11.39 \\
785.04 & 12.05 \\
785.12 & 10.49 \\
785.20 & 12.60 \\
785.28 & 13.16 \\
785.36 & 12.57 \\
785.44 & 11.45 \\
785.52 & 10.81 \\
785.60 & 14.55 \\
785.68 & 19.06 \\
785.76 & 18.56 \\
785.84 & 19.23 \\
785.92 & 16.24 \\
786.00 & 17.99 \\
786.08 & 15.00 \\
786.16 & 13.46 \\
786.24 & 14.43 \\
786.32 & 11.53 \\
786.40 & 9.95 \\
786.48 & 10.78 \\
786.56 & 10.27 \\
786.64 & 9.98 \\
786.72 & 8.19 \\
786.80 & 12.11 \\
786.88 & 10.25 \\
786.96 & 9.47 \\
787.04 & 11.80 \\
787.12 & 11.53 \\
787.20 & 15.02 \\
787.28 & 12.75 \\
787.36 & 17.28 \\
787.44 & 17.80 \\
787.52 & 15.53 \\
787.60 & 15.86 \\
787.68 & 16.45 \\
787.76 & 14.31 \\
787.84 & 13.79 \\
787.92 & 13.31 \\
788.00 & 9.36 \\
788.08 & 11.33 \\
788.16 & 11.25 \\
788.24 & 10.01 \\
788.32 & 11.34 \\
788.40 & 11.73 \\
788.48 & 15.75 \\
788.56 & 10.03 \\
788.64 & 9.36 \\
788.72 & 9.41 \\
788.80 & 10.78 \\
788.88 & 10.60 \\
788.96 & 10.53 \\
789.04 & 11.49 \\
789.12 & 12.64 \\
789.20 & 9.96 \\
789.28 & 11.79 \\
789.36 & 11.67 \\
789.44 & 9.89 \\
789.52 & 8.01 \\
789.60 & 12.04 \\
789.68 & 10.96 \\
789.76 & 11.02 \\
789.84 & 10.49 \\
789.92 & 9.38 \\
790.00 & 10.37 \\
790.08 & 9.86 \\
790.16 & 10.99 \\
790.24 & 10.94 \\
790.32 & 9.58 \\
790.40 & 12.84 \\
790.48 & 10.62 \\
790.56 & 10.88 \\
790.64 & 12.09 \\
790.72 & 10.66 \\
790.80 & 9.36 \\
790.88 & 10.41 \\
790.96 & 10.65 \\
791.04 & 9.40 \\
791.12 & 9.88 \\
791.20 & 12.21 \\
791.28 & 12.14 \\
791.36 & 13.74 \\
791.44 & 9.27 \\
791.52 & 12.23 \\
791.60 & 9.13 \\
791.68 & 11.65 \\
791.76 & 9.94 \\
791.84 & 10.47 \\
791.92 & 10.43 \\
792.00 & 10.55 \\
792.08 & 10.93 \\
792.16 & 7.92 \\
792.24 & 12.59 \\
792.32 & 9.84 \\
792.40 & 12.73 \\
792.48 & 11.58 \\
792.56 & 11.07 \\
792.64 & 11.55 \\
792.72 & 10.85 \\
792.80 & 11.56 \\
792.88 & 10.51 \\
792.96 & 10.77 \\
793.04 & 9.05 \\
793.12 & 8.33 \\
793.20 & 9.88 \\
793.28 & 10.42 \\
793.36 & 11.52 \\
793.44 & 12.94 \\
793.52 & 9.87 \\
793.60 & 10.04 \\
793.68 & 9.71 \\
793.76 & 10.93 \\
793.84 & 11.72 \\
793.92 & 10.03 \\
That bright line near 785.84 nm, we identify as [S II]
